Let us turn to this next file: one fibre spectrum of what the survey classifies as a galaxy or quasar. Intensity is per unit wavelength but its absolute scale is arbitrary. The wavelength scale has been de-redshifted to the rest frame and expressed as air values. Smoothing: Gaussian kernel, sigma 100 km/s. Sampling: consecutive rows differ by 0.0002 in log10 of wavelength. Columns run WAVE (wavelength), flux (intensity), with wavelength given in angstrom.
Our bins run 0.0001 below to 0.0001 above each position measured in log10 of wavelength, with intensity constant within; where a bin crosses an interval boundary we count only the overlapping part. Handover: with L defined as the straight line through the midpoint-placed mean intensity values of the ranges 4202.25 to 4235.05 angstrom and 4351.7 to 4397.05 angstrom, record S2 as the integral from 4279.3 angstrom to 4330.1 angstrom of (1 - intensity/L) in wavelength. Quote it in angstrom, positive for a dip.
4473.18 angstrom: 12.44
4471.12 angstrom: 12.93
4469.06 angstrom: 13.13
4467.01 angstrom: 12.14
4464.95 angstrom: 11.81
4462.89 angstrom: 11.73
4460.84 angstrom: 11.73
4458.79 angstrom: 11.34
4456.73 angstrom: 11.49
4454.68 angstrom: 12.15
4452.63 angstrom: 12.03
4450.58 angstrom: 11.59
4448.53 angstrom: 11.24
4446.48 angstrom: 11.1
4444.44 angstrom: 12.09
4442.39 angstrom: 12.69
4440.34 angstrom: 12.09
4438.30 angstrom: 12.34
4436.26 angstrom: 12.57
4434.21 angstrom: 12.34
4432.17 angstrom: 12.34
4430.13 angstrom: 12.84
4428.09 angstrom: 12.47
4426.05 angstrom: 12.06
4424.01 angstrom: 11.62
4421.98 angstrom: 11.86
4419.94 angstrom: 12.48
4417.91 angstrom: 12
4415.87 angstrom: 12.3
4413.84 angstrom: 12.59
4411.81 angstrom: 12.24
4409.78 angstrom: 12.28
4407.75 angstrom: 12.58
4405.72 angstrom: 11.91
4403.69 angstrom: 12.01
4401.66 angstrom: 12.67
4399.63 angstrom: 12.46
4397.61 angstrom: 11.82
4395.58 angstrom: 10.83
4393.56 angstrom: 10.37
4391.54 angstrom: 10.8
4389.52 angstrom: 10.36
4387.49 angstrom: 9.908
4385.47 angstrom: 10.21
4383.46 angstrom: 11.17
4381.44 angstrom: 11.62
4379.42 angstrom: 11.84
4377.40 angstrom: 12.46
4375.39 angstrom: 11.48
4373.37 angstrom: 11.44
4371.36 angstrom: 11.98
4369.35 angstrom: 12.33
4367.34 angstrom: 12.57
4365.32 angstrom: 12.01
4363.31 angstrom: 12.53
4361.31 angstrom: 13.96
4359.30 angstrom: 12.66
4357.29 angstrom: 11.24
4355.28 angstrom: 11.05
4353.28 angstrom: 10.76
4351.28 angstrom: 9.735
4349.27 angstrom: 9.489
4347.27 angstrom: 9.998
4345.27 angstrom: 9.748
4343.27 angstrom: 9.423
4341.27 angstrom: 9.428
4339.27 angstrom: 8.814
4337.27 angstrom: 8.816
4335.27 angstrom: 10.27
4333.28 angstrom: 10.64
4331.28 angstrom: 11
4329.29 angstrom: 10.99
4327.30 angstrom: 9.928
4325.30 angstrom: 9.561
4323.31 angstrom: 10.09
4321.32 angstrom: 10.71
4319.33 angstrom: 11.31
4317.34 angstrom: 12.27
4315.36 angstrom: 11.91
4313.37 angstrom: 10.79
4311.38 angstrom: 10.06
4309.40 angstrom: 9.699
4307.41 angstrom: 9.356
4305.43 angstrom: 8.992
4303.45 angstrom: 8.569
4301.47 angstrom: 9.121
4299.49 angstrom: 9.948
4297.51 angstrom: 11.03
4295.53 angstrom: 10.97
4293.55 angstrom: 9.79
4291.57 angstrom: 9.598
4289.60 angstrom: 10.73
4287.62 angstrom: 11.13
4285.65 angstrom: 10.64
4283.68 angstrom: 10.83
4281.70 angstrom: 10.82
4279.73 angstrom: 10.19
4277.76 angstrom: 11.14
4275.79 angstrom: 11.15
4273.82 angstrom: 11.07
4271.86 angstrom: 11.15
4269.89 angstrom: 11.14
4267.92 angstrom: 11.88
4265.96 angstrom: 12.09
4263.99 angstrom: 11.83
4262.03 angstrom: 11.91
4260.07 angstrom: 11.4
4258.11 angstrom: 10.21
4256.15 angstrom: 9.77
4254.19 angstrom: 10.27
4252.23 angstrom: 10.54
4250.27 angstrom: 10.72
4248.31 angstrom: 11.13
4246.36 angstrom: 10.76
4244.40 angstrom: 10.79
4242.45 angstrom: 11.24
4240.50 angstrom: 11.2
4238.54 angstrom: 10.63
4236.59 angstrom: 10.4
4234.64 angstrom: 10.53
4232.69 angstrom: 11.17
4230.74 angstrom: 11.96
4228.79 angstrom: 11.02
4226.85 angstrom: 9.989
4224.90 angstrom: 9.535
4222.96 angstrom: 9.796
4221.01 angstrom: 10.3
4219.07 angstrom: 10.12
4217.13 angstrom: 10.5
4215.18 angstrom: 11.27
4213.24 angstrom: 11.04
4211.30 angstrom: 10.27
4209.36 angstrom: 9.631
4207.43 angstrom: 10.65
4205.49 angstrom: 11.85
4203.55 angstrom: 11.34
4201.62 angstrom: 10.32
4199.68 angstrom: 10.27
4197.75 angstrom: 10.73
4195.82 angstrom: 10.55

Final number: 3.5 angstrom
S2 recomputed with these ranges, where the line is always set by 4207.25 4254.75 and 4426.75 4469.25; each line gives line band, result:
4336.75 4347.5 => 1.9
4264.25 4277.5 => -0.7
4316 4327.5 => 0.5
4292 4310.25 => 2.2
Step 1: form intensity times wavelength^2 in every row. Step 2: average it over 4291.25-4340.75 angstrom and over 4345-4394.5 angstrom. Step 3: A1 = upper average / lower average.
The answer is 1.1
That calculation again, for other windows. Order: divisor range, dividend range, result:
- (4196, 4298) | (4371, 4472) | 1.19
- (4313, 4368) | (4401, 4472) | 1.18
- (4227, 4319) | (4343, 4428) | 1.14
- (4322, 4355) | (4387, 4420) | 1.22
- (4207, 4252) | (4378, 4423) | 1.19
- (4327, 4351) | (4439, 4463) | 1.26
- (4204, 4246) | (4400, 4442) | 1.26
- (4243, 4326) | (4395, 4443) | 1.22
